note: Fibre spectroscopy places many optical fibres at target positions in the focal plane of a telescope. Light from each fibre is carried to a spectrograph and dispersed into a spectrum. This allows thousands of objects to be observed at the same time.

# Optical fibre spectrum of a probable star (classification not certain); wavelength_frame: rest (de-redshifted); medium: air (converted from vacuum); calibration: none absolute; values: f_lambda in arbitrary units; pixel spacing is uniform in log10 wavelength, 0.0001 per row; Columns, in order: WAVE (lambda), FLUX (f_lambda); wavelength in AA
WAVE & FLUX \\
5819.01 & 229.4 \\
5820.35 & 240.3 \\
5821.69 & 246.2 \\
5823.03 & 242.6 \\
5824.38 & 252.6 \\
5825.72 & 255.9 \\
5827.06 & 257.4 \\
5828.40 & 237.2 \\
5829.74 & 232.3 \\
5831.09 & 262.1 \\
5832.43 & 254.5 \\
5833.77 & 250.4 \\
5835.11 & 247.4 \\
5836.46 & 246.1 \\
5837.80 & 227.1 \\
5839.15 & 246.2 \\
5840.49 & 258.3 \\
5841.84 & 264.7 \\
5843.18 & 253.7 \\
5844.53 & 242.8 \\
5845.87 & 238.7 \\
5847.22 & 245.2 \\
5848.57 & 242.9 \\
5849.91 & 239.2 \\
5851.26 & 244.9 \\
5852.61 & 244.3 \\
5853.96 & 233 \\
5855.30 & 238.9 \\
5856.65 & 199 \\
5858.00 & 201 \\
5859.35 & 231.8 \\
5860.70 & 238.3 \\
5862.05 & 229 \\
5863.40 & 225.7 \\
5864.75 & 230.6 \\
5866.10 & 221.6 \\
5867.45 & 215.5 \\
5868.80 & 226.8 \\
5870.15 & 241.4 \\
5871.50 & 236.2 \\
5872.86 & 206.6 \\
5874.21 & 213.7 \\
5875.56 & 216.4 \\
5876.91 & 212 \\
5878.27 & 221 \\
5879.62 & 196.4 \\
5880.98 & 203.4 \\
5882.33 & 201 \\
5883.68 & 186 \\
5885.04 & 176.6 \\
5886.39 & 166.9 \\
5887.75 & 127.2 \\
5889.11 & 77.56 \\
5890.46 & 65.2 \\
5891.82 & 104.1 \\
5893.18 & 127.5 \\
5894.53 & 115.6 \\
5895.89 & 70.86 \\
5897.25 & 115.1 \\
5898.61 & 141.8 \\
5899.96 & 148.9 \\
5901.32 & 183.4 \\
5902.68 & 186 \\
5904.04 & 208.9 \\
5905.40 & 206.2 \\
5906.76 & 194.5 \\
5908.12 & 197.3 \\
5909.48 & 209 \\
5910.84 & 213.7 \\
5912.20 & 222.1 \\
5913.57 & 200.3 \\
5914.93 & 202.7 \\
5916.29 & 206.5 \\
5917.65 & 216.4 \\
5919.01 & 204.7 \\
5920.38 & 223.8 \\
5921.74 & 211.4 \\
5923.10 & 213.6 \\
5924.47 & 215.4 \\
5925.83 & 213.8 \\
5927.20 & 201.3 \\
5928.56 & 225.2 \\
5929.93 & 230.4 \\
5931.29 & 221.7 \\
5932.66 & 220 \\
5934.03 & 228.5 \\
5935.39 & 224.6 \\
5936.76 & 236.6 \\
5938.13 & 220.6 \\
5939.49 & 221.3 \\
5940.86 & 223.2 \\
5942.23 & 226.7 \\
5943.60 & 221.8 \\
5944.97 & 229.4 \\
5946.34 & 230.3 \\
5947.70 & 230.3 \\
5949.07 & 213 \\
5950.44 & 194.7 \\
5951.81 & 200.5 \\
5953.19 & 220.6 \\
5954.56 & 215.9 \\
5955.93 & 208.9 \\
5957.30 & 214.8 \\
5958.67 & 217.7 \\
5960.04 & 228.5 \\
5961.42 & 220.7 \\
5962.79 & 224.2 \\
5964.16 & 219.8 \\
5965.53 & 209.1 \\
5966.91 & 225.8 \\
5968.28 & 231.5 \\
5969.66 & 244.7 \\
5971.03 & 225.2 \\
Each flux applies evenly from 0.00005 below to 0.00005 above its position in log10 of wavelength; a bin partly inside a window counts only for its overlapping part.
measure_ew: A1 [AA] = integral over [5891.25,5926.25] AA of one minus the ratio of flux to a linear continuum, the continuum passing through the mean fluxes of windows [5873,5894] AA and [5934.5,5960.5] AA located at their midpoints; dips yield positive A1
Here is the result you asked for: 1.2 AA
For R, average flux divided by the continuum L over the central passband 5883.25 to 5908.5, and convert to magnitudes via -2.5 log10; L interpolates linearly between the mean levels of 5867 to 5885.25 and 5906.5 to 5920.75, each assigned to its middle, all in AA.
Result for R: 0.39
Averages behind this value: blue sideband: 212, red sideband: 208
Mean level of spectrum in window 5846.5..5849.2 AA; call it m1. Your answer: 243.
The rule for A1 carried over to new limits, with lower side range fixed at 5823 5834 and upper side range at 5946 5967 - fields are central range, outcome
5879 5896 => 6.7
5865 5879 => 1.0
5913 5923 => 0.7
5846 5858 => 0.5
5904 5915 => 1.1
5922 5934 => 0.3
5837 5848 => 0.0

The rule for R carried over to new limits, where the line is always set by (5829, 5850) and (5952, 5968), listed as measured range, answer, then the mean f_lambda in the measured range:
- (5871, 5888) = 0.20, 198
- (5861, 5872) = 0.06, 229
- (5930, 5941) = 0.00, 225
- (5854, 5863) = 0.09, 224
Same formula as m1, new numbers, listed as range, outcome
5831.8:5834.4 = 253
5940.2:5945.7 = 225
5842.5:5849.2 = 245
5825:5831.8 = 249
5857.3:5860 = 216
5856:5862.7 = 220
